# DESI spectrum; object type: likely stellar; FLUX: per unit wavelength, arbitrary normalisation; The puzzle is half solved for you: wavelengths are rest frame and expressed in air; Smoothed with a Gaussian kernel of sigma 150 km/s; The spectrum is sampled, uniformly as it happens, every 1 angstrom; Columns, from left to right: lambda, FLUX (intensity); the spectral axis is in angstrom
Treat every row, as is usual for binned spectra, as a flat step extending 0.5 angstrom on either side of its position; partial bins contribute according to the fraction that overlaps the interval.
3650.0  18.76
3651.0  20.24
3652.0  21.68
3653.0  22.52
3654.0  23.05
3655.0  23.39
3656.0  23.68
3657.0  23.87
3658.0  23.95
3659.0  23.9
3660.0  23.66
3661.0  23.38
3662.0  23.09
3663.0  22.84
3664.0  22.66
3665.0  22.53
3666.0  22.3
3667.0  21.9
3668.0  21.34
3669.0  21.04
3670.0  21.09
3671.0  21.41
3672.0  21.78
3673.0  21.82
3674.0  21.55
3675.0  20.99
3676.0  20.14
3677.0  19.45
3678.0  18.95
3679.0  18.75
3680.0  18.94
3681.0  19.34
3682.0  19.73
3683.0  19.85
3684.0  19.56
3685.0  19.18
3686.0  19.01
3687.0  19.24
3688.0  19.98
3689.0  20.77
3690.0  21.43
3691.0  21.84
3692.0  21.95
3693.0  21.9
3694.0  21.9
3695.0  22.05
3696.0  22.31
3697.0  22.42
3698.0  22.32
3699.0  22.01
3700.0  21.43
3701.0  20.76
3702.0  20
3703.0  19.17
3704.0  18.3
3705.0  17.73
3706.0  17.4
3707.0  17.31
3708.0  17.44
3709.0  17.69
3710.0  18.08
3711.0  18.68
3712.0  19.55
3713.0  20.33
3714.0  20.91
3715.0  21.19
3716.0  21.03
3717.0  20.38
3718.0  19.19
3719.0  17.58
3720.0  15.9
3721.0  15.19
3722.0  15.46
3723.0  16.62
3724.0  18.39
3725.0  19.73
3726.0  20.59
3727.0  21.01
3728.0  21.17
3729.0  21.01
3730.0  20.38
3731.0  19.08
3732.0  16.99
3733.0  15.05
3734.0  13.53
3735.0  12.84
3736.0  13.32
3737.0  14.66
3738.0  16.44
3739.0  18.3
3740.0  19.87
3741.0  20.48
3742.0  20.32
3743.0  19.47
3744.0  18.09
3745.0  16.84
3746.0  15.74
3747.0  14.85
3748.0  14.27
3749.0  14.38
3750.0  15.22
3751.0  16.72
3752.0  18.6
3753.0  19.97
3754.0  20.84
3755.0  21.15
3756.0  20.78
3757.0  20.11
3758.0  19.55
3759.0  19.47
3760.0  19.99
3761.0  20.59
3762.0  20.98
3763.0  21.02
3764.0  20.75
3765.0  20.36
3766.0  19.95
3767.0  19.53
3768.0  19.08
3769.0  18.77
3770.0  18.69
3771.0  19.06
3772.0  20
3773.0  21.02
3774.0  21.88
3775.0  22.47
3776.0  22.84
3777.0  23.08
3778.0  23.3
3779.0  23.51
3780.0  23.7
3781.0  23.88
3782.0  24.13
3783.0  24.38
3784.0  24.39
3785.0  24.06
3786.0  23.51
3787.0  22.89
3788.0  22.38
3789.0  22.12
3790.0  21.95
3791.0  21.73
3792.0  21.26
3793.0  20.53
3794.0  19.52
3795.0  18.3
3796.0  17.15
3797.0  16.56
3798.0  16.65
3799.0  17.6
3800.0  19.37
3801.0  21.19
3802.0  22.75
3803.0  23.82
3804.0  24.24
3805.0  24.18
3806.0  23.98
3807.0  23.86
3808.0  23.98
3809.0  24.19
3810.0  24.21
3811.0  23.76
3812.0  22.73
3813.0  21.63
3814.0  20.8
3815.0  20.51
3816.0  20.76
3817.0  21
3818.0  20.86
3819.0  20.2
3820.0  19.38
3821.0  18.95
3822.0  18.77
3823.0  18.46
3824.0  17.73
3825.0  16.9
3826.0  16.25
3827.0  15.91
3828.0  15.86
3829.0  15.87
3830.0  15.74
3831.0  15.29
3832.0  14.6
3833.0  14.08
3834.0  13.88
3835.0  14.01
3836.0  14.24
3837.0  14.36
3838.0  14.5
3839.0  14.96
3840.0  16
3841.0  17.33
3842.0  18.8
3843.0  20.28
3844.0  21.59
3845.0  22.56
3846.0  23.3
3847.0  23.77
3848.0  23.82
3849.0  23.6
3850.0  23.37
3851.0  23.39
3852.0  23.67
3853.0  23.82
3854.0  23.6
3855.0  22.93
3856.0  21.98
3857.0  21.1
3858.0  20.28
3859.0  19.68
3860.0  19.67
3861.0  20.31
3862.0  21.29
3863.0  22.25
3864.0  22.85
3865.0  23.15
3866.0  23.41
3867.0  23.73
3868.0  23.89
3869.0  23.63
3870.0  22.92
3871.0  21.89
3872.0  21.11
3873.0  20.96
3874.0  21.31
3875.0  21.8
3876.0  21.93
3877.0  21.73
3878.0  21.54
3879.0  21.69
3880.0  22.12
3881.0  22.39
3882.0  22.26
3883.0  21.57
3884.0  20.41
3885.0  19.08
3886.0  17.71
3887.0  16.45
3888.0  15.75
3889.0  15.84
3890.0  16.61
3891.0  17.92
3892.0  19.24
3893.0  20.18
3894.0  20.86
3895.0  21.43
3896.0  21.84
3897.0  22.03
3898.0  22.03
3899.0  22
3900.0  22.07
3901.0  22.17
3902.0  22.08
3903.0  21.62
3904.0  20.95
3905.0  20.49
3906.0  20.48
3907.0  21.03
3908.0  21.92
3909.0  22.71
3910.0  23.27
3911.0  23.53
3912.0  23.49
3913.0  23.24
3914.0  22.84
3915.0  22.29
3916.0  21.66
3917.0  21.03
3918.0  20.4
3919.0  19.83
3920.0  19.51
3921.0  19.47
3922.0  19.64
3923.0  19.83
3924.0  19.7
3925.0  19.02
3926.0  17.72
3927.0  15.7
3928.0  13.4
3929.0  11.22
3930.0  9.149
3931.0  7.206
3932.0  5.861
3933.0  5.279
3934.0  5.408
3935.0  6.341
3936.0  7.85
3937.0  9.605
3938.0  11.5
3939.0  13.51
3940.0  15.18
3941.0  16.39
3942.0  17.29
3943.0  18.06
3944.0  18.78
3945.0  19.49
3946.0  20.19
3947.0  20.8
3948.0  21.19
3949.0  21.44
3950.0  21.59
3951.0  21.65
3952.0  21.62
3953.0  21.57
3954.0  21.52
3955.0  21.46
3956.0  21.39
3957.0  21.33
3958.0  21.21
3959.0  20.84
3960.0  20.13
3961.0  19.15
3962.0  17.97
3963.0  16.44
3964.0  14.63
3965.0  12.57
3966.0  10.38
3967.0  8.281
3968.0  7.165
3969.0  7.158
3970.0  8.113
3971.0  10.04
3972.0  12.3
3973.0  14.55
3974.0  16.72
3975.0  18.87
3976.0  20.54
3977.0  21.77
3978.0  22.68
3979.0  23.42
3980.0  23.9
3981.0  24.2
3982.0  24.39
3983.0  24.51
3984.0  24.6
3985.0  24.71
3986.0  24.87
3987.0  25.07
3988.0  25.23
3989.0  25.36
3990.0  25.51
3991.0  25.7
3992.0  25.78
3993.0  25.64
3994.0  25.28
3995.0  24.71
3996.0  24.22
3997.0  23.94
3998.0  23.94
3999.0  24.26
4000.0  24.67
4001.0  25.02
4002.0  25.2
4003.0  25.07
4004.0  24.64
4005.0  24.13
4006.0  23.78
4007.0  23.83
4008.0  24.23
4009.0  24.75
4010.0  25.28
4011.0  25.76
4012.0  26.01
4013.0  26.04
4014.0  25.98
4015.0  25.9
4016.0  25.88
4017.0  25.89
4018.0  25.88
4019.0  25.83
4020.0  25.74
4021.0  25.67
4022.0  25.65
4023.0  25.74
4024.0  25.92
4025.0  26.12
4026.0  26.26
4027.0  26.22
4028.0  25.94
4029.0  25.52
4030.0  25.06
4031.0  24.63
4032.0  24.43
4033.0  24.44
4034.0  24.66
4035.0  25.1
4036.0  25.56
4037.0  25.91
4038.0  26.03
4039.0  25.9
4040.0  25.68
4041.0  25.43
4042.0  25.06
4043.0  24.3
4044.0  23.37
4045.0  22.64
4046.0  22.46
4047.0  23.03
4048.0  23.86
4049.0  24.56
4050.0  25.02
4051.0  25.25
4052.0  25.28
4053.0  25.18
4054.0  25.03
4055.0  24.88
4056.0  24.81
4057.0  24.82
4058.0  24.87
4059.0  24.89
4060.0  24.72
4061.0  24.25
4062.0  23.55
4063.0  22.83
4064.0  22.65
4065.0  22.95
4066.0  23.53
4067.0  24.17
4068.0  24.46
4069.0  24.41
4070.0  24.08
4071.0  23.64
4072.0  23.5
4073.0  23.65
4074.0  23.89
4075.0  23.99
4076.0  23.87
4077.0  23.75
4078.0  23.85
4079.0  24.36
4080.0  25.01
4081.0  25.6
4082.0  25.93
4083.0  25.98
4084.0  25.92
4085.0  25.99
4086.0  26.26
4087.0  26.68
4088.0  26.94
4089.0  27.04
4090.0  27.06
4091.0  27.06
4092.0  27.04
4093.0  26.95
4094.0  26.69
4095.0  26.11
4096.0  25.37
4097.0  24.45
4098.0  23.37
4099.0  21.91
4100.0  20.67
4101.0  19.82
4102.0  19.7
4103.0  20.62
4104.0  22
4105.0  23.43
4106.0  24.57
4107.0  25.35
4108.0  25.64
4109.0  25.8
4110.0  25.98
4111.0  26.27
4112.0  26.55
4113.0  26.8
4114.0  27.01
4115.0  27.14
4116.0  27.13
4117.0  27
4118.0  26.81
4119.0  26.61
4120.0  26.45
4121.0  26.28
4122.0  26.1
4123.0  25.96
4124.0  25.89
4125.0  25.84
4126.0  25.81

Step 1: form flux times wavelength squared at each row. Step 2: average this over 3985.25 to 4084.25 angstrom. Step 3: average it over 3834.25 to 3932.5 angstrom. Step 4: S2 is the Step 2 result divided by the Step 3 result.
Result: 1.3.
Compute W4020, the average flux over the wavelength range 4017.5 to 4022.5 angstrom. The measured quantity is 25.8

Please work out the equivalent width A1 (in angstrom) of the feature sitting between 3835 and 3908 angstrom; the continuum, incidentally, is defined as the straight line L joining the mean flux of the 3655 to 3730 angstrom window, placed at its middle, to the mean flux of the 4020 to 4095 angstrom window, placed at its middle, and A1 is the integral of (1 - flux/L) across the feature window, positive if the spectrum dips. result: 5.9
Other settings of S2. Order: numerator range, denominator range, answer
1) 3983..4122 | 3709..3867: 1.44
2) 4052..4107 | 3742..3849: 1.42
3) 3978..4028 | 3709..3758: 1.59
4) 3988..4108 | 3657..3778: 1.49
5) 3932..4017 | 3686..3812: 1.13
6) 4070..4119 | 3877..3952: 1.48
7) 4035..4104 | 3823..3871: 1.39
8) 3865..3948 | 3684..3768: 1.09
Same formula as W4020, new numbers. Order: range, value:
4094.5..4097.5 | 25.3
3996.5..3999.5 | 24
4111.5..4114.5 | 26.8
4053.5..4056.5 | 24.9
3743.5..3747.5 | 16.4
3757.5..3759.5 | 19.5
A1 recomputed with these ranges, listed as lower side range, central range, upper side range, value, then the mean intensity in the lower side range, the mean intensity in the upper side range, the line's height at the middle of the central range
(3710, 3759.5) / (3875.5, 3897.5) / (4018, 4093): 1.40 angstrom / 18.2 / 25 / 21.4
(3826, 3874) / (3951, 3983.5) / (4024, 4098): 6.90 angstrom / 20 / 24.9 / 22.7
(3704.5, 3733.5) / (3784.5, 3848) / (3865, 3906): 1.01 angstrom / 18.7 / 21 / 20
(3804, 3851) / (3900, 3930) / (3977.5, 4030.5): 2.73 angstrom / 19.5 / 25.1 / 22.2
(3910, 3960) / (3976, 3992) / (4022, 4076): -2.87 angstrom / 17.6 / 24.6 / 20.6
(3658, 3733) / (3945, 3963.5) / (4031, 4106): 2.05 angstrom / 20.2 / 24.5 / 23.2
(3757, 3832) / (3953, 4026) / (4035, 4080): 4.35 angstrom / 20.7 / 24.3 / 23.4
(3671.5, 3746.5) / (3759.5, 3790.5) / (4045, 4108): -2.48 angstrom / 19.2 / 24.4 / 20.1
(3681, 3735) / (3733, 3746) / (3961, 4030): 1.87 angstrom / 19.4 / 22.4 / 19.7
